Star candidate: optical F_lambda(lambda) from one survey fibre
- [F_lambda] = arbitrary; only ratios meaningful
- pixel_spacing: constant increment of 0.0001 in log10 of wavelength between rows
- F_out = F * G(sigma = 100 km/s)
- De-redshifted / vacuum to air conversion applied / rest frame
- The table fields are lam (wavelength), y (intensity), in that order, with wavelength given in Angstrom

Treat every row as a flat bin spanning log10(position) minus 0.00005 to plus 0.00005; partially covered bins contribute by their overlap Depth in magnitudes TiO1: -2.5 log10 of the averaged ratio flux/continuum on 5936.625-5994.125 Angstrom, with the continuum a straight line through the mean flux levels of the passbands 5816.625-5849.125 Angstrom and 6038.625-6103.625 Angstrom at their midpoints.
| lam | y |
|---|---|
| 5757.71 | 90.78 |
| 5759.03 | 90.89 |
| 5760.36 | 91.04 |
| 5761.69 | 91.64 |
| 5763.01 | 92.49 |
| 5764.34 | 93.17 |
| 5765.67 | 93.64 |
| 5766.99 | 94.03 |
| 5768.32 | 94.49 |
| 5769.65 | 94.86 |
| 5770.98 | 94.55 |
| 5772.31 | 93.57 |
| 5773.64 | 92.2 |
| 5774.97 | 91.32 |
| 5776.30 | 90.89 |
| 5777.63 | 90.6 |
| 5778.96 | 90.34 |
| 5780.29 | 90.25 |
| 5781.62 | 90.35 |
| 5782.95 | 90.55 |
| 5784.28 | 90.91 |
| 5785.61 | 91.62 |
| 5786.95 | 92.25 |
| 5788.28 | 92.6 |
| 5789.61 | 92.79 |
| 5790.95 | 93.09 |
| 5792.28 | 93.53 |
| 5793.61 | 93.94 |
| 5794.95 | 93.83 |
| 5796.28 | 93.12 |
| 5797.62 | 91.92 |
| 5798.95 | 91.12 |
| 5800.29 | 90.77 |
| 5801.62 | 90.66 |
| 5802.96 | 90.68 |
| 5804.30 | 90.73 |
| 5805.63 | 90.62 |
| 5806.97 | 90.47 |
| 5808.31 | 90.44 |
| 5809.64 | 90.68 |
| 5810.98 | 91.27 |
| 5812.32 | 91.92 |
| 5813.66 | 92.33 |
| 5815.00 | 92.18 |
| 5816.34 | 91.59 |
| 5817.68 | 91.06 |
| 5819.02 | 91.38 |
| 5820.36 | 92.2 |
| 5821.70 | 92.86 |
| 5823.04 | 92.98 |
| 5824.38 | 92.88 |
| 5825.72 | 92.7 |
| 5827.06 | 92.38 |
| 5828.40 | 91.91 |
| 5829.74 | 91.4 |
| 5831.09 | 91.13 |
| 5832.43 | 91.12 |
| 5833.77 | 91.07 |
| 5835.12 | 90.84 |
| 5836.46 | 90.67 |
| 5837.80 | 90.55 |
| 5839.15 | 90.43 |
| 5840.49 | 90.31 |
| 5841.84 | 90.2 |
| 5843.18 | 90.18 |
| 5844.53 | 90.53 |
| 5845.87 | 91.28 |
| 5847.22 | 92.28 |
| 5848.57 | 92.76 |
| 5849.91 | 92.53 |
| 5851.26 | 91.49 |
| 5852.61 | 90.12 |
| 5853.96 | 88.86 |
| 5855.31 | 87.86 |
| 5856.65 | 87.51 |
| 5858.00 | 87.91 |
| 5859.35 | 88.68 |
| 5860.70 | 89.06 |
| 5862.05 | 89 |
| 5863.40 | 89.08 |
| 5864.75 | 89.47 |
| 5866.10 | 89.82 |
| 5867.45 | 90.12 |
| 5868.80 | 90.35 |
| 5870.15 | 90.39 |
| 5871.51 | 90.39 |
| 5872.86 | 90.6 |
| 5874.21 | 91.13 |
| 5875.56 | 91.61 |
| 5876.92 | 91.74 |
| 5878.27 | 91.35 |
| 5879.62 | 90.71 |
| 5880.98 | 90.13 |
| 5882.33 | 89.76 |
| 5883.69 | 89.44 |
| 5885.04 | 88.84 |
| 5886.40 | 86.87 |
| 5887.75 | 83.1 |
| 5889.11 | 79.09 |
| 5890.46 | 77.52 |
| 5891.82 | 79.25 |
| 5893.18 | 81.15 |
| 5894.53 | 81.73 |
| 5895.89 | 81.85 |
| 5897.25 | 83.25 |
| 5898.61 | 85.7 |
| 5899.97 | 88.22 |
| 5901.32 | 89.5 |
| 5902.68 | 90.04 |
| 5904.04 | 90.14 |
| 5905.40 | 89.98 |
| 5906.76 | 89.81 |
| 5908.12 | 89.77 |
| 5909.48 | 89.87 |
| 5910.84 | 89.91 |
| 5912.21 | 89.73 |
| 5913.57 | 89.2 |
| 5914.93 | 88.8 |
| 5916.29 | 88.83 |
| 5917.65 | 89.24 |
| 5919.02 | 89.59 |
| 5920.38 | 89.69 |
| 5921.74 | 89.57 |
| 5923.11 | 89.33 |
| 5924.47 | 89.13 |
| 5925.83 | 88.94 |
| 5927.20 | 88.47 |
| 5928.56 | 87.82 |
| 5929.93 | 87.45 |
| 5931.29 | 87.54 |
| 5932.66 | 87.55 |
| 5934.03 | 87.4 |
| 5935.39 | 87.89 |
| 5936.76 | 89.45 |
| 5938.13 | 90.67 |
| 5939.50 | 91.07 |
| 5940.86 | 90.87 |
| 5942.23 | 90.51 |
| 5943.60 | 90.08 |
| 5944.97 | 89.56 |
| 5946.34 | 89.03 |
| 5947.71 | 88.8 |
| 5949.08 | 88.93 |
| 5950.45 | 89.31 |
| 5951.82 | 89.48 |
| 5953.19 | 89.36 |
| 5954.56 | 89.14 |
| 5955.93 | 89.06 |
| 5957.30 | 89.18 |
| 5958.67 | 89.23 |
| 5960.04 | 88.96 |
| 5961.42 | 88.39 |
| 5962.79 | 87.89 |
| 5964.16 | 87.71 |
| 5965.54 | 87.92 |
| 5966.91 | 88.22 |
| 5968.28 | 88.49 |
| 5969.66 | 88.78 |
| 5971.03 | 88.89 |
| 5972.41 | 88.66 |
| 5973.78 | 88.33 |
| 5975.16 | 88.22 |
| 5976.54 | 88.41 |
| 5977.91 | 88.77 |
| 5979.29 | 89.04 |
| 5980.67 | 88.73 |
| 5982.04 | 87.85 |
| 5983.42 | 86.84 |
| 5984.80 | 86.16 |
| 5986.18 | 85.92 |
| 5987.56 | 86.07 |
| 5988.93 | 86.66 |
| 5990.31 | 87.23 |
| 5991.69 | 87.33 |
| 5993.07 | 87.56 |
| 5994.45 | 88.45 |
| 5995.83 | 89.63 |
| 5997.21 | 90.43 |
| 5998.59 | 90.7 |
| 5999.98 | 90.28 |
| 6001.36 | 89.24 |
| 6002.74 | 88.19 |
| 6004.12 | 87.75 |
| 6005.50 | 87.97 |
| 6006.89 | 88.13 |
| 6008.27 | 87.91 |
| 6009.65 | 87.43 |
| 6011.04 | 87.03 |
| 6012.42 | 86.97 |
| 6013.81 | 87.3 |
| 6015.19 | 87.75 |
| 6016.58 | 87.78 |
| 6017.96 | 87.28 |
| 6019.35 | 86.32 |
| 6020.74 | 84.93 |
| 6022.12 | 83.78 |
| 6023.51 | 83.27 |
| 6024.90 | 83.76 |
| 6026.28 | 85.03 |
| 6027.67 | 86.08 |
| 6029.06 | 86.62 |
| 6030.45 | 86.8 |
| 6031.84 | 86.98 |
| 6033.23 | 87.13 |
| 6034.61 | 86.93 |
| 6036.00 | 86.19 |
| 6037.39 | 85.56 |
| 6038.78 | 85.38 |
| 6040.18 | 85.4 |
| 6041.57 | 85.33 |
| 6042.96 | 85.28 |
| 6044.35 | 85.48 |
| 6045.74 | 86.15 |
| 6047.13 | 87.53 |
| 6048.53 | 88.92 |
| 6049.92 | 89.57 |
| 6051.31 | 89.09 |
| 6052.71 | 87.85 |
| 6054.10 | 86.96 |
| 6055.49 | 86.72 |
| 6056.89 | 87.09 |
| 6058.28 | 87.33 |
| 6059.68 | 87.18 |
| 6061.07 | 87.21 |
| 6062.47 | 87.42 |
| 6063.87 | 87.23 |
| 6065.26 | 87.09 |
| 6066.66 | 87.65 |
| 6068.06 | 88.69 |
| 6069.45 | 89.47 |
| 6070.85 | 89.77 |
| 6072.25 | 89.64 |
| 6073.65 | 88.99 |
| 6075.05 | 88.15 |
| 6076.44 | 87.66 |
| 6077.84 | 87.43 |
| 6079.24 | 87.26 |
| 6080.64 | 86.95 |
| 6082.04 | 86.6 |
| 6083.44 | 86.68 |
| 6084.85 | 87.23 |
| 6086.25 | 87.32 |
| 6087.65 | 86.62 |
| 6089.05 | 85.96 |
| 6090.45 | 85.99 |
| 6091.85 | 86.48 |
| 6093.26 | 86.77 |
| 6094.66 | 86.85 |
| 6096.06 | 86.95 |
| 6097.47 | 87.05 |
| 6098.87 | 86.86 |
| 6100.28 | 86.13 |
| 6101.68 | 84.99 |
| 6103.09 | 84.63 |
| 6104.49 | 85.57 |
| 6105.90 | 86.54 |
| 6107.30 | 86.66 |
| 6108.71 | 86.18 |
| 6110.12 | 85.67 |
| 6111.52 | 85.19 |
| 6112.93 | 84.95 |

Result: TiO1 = 0.006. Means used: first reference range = 91.5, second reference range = 87.1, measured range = 88.6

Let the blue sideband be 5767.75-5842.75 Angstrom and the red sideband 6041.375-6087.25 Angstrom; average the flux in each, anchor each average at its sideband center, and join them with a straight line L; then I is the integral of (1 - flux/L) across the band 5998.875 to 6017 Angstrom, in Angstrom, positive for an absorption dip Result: 0.1 Angstrom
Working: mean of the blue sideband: 91.7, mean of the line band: 88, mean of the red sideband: 87.6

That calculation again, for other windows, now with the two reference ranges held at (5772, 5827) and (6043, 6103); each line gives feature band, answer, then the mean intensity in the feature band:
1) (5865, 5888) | 0.15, 89.9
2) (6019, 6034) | 0.43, 85.5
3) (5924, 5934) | 0.18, 88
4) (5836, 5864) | 0.26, 90.1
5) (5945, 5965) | 0.07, 88.9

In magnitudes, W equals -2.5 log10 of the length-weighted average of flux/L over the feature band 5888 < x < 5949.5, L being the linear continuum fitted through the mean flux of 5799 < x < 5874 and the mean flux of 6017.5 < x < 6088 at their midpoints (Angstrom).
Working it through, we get 0.02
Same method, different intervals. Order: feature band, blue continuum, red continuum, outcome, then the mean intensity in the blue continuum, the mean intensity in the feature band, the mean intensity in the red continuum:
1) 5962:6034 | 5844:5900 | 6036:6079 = 0.002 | 88.1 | 87.5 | 87.4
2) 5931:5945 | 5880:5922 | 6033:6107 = -0.028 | 87.1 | 89.3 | 87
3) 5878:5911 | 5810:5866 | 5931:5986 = 0.040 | 90.9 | 86.6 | 88.7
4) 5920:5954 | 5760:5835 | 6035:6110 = 0.004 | 92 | 89.1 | 87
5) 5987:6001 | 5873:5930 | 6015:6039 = -0.025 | 87.8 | 88.5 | 86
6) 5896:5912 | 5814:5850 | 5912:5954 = 0.016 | 91.5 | 88.5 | 89.1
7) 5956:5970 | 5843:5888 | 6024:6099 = 0.000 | 89.9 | 88.5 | 87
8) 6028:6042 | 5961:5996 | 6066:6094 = 0.019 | 87.9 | 86.2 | 87.6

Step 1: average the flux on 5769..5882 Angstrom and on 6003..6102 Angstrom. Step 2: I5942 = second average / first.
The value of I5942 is 1.0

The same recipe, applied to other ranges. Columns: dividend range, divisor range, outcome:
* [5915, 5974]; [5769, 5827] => 0.97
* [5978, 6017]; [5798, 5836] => 0.96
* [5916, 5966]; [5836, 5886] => 0.99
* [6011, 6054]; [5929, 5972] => 0.97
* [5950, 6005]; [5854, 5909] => 1.01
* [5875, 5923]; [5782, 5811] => 0.95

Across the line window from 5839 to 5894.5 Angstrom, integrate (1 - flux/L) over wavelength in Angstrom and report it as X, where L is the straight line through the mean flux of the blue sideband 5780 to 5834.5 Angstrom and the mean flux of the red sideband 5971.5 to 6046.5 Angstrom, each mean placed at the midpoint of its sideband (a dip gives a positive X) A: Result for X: 1.01 Angstrom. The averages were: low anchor 91.7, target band 88.8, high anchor 87.1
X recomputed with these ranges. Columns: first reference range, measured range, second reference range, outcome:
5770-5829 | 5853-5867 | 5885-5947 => 0.14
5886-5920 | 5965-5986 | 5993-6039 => -0.30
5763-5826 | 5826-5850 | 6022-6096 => 0.00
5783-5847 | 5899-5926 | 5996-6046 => -0.03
